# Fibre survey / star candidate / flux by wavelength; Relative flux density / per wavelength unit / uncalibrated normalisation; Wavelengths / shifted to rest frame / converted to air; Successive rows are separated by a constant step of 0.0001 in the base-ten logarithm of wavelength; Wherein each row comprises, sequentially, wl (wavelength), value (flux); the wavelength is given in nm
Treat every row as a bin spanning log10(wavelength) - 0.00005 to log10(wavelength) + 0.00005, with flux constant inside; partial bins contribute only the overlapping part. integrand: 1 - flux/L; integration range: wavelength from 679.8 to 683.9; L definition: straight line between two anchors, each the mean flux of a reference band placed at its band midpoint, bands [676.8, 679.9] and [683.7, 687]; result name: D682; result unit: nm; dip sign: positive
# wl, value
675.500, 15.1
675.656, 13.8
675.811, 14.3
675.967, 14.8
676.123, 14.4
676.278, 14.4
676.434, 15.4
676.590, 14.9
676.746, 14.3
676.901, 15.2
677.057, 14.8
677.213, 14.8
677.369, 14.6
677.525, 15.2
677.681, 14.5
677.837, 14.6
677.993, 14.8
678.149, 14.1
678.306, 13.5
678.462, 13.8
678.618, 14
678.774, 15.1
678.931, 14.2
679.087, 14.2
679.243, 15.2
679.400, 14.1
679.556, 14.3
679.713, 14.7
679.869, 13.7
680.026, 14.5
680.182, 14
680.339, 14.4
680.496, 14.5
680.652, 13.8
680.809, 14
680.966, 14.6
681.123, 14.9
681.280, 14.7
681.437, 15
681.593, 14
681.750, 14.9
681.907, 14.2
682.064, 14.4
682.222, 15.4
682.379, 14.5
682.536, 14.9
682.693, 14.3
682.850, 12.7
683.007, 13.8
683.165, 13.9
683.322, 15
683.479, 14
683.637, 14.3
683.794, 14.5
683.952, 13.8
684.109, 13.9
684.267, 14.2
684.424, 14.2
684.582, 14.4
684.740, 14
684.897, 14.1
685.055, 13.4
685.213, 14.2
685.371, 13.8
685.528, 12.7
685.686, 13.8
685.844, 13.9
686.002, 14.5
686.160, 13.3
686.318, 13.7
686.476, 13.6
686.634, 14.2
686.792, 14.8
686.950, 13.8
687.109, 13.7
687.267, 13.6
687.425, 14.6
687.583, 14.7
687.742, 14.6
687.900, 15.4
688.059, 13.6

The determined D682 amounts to -0.036 nm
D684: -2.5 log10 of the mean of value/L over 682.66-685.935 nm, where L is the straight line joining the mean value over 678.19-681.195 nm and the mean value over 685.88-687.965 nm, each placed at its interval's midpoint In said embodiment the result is 0.02 mag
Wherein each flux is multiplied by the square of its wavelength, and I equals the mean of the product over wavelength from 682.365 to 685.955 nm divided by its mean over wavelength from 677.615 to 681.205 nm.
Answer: 1.0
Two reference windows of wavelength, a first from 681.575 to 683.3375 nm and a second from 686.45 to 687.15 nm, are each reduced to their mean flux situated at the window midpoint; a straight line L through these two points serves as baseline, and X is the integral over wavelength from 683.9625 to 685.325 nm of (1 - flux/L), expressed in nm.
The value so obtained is 0.02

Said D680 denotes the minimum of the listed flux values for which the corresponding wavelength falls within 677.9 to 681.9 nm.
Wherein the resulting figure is 13.5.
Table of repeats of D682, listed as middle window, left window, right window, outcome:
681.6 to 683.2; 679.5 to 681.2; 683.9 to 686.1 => -0.018 nm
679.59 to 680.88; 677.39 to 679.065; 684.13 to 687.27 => 0.004 nm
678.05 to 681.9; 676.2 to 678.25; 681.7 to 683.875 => 0.050 nm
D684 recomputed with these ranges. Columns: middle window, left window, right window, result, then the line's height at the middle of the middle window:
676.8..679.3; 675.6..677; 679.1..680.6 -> -0.002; 14.5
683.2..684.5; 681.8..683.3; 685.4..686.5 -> -0.015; 14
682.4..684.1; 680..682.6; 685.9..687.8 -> 0.018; 14.4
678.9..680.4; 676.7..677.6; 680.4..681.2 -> 0.013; 14.5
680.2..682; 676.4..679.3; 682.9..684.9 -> -0.007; 14.3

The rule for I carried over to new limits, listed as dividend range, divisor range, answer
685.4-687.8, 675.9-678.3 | 0.98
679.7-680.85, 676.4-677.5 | 0.96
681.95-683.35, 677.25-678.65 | 1.01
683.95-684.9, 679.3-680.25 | 1.00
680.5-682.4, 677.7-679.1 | 1.03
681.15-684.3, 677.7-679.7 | 1.01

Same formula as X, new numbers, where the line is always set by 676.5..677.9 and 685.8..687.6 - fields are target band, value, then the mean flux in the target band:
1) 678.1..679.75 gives 0.04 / 14.3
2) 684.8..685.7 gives 0.03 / 13.7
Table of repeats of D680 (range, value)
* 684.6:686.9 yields 12.7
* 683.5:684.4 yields 13.8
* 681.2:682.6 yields 14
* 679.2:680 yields 13.7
